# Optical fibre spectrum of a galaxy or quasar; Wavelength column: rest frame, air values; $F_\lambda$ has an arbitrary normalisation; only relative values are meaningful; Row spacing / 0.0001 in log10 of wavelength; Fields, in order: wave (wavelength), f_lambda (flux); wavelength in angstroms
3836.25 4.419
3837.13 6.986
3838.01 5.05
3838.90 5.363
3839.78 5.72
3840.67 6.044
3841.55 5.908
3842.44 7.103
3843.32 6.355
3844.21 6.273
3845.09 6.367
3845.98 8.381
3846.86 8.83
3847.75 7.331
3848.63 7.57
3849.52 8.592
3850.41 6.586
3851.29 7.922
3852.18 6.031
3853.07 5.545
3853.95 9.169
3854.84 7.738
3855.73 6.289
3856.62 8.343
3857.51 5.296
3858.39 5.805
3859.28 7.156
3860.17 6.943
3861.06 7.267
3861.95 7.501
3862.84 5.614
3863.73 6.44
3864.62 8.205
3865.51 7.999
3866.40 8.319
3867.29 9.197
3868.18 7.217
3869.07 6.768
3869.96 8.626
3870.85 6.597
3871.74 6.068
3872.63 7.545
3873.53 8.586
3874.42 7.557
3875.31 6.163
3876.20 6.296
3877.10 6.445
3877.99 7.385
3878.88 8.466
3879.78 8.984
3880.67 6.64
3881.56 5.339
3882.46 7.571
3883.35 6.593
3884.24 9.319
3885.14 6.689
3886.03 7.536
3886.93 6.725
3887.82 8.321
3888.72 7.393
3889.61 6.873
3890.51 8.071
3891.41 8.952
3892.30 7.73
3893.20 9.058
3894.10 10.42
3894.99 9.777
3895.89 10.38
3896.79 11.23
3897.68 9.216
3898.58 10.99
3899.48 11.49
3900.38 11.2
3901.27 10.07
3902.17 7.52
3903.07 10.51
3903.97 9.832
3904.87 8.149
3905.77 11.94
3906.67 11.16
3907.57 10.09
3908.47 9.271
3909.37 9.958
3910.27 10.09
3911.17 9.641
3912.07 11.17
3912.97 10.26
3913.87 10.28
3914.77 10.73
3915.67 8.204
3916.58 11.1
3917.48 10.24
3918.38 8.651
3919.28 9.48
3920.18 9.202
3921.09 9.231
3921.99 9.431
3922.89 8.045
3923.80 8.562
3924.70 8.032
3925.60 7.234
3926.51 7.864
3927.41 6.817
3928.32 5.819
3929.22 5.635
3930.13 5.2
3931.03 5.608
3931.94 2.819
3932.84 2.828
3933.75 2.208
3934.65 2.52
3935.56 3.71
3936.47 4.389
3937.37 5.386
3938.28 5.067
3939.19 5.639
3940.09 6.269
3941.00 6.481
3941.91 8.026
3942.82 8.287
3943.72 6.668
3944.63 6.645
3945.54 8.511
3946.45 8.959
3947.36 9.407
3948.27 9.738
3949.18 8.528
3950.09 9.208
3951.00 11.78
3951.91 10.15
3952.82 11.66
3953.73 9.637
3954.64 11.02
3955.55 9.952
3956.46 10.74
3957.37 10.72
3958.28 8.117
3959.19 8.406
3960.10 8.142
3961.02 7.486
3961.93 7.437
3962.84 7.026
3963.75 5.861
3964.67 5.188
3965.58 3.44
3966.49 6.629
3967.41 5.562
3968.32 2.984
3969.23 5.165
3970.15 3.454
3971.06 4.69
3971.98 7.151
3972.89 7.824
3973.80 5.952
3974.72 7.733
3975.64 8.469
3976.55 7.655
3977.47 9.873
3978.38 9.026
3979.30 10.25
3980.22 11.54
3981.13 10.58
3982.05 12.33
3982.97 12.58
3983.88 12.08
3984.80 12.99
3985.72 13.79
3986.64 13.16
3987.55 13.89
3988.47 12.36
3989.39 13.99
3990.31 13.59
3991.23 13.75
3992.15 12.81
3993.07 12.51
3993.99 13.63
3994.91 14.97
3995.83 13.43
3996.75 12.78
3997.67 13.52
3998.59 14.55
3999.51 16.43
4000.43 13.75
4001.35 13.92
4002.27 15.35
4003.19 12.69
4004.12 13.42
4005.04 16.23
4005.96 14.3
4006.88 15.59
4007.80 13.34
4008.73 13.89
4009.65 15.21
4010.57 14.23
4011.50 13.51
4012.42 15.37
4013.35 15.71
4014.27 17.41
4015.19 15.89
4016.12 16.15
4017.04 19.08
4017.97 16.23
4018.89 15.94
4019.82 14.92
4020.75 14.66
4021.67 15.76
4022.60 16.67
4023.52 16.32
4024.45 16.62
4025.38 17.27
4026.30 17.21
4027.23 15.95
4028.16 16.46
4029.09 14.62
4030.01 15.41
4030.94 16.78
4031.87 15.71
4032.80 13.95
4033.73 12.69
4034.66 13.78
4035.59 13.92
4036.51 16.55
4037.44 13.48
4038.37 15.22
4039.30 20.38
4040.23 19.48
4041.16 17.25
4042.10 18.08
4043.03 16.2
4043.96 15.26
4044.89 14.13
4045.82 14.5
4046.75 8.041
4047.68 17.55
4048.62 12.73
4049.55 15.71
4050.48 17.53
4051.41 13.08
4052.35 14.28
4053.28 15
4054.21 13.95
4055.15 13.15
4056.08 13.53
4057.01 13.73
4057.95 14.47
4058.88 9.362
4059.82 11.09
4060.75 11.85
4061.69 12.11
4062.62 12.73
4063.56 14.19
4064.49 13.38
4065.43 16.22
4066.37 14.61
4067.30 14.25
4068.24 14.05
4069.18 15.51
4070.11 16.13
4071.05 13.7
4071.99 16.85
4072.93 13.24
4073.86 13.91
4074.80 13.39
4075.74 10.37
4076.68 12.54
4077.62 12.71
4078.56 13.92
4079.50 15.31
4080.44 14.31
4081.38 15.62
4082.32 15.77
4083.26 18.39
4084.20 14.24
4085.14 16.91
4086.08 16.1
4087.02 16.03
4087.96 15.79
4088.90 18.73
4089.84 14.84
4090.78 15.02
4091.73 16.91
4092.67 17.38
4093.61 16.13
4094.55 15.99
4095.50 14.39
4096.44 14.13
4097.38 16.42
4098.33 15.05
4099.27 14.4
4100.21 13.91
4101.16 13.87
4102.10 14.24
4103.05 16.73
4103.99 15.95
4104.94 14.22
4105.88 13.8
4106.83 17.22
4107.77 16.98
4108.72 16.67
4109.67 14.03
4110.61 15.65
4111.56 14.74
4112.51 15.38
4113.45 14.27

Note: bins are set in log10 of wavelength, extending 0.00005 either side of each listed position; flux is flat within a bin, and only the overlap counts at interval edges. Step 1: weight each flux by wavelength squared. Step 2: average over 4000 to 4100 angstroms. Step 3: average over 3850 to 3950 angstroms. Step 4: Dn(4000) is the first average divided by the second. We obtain 2.06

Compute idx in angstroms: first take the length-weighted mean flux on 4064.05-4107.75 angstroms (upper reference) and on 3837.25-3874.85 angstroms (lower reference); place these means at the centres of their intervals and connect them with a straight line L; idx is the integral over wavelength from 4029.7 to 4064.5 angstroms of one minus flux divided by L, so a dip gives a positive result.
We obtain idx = -2.0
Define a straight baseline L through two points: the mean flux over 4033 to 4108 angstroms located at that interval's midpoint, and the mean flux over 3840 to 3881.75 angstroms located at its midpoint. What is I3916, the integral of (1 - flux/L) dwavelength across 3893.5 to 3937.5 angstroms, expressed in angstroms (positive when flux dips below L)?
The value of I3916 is 2.8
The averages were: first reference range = 7.17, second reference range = 14.8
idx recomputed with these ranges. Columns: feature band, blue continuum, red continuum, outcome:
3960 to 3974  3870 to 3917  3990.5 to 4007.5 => 7.5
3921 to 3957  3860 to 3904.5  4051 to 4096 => 9.7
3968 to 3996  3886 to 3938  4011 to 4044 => 5.7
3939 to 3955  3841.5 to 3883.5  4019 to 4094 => 2.8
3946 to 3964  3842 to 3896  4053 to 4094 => 2.0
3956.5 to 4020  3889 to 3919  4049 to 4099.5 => 3.9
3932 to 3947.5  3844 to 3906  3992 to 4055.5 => 7.4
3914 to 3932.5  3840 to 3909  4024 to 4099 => 3.4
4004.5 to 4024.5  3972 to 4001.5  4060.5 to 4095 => -4.2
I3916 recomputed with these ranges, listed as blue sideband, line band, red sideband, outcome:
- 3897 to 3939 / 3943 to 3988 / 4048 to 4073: 6.0 angstroms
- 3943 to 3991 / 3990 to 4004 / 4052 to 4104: -4.4 angstroms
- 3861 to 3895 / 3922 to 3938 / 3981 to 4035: 7.4 angstroms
